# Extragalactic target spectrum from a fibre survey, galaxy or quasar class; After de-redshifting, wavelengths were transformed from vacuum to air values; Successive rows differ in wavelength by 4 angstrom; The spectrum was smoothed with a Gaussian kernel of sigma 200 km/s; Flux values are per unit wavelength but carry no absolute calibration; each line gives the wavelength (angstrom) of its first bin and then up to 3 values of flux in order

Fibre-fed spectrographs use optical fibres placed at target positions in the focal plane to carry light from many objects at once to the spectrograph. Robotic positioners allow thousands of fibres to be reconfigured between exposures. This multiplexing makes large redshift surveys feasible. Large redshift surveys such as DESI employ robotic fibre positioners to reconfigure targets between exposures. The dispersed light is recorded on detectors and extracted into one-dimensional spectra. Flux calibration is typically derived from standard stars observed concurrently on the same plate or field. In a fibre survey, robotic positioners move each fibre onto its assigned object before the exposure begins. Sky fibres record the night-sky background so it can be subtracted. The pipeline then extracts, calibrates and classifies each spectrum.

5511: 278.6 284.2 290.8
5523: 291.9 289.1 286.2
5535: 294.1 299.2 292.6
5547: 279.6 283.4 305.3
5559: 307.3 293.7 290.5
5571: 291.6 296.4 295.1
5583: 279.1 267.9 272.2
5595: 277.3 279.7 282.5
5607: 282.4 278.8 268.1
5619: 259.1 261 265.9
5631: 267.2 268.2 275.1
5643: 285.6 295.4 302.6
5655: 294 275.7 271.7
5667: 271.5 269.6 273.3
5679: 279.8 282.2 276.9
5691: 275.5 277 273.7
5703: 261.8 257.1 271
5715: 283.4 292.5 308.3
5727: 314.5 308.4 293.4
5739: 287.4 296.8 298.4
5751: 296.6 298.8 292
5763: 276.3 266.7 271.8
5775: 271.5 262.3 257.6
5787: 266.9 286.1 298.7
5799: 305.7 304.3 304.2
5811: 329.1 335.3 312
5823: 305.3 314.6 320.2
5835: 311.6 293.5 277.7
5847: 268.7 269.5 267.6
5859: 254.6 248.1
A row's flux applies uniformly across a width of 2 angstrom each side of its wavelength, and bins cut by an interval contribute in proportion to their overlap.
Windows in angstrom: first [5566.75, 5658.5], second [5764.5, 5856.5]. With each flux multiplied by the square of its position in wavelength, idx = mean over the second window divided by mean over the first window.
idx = 1.1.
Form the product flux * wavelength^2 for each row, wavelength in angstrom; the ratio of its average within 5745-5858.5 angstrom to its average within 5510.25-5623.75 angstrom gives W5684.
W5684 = 1.11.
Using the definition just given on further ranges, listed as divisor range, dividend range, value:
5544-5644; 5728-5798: 1.08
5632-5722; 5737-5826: 1.09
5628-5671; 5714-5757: 1.10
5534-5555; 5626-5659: 1.00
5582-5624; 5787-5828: 1.21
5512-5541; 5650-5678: 1.01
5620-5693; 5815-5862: 1.12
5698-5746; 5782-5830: 1.08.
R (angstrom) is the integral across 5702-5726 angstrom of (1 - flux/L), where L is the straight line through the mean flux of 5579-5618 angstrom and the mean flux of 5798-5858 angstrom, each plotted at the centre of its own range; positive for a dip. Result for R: 0.6 angstrom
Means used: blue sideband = 277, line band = 281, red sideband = 300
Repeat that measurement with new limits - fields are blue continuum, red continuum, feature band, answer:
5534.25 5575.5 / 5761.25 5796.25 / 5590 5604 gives 0.6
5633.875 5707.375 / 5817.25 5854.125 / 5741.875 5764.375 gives -0.5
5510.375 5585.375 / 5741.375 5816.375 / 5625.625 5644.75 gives 1.2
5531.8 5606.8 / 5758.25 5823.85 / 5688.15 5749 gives 0.7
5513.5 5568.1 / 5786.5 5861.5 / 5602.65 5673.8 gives 4.2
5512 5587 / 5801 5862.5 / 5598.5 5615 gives 0.7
